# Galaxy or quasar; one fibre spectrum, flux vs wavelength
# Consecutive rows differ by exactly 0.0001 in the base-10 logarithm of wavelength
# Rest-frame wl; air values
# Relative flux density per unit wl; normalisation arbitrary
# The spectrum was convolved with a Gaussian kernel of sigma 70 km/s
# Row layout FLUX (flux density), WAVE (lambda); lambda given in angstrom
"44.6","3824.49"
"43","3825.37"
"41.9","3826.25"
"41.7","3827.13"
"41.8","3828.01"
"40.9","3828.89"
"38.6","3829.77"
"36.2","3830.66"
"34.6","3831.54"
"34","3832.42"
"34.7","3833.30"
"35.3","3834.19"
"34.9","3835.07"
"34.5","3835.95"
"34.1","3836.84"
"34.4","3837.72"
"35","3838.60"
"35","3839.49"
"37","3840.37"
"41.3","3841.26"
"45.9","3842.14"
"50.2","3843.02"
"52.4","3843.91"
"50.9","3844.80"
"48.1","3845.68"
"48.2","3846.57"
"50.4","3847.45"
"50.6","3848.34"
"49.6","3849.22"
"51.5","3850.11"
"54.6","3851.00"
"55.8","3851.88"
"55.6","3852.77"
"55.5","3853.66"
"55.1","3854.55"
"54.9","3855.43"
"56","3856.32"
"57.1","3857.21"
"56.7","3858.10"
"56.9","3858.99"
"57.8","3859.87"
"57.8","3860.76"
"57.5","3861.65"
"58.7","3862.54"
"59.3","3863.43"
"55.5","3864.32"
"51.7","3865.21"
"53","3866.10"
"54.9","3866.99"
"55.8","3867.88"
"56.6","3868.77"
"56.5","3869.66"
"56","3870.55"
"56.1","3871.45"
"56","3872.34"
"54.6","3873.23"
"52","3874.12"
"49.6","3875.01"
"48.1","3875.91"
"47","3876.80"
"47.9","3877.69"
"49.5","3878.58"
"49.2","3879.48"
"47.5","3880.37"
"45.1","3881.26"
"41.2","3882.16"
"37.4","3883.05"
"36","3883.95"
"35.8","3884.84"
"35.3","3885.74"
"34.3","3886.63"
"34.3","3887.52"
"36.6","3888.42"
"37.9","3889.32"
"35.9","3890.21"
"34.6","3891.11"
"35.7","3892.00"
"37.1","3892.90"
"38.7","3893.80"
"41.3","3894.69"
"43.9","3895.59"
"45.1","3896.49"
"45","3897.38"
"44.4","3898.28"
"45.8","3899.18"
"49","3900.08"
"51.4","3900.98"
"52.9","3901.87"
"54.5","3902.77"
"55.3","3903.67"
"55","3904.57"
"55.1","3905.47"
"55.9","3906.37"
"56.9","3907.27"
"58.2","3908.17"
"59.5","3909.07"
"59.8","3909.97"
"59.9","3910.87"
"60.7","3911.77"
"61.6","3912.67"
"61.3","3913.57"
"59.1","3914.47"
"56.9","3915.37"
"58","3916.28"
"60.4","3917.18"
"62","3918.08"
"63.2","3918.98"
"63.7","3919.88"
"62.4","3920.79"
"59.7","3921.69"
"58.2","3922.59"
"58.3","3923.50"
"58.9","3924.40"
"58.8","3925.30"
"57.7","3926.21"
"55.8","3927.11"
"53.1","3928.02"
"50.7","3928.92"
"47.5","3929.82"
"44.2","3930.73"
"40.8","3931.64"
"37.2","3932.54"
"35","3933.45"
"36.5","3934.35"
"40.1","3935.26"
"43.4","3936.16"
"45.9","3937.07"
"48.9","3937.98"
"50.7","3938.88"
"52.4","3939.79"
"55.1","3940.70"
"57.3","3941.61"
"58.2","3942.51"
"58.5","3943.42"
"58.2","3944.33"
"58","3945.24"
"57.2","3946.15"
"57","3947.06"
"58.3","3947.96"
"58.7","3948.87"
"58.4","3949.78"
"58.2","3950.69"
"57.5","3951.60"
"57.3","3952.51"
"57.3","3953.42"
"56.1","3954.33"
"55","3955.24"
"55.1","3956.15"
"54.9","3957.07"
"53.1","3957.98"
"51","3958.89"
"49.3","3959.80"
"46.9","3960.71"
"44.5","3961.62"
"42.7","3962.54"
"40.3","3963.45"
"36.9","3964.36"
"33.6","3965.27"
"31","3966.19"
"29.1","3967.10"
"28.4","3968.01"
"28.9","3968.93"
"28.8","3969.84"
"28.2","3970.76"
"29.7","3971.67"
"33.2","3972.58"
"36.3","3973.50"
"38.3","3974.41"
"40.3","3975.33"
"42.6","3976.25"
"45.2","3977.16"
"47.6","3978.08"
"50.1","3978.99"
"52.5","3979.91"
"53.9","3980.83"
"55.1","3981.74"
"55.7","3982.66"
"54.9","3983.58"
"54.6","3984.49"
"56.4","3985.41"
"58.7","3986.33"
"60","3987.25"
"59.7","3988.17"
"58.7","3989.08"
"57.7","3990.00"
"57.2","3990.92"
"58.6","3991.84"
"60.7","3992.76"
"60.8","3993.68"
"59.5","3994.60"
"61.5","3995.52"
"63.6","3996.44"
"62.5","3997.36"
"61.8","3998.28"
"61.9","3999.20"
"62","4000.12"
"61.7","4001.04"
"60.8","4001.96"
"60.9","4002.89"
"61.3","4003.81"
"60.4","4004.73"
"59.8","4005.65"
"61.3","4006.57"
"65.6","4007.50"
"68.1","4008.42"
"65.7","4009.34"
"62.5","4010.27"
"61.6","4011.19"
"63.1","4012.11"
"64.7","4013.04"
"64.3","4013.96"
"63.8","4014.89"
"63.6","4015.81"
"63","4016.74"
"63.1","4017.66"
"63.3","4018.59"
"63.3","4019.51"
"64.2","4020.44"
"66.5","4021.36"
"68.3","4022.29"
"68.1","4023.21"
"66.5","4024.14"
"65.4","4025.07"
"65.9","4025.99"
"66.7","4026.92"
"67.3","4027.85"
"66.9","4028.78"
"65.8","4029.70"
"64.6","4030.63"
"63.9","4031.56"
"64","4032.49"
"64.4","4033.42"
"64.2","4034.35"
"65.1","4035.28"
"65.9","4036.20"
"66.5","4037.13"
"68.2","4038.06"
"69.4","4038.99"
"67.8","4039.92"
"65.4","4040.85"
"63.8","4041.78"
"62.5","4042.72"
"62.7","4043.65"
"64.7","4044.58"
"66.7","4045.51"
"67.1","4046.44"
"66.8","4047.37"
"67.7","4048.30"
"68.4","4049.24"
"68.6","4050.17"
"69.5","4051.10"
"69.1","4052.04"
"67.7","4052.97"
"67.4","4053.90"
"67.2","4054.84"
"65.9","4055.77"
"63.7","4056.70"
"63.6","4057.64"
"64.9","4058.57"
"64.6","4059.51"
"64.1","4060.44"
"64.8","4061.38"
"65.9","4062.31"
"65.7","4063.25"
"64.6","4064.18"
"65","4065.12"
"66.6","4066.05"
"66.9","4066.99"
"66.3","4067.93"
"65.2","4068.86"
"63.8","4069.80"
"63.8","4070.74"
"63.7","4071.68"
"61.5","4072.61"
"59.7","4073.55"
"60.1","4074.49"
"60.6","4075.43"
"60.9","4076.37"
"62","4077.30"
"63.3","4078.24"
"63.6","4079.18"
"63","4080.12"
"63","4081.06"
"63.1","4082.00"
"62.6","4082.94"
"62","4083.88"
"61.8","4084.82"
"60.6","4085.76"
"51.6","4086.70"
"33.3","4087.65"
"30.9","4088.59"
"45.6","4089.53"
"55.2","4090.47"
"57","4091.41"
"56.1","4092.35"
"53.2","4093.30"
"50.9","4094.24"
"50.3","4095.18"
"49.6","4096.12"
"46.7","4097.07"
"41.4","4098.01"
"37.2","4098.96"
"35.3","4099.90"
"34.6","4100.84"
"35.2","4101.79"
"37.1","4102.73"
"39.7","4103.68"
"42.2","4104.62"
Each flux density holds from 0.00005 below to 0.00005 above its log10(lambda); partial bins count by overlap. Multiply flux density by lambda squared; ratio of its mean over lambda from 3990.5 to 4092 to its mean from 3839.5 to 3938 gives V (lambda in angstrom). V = 1.35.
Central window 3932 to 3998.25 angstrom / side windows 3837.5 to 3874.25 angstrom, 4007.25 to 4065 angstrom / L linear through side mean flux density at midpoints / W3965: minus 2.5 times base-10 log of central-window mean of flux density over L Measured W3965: 0.21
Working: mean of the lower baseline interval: 52.2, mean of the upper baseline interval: 65.6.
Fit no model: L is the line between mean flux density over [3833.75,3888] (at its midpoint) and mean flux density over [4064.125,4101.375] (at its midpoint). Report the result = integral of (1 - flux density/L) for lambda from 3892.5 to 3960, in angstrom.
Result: -3.6 angstrom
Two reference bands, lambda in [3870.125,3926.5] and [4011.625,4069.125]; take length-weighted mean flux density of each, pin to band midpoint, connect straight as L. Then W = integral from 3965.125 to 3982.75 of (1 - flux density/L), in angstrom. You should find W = 5.85 angstrom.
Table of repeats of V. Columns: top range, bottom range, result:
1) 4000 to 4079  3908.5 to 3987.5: 1.34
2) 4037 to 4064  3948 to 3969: 1.45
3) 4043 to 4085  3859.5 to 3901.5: 1.51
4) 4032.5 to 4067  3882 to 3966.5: 1.40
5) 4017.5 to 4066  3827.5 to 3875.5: 1.48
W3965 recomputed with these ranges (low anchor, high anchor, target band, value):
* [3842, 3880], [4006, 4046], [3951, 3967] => 0.25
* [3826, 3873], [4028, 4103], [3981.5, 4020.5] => -0.08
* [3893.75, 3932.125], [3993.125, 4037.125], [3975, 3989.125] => 0.15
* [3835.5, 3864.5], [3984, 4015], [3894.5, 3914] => 0.01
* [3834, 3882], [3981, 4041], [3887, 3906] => 0.20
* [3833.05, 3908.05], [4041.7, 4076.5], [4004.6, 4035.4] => -0.05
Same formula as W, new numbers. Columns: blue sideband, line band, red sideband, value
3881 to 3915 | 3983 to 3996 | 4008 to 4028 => 0.5 angstrom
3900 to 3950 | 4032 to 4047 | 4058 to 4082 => -0.9 angstrom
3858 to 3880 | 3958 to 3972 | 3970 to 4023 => 4.8 angstrom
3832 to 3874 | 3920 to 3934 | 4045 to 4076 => 0.8 angstrom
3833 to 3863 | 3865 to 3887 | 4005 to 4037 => 1.2 angstrom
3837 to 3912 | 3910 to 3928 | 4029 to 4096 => -2.6 angstrom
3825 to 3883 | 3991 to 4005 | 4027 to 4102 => -1.1 angstrom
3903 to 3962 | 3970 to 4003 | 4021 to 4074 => 3.8 angstrom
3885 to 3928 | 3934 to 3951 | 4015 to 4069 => 0.6 angstrom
